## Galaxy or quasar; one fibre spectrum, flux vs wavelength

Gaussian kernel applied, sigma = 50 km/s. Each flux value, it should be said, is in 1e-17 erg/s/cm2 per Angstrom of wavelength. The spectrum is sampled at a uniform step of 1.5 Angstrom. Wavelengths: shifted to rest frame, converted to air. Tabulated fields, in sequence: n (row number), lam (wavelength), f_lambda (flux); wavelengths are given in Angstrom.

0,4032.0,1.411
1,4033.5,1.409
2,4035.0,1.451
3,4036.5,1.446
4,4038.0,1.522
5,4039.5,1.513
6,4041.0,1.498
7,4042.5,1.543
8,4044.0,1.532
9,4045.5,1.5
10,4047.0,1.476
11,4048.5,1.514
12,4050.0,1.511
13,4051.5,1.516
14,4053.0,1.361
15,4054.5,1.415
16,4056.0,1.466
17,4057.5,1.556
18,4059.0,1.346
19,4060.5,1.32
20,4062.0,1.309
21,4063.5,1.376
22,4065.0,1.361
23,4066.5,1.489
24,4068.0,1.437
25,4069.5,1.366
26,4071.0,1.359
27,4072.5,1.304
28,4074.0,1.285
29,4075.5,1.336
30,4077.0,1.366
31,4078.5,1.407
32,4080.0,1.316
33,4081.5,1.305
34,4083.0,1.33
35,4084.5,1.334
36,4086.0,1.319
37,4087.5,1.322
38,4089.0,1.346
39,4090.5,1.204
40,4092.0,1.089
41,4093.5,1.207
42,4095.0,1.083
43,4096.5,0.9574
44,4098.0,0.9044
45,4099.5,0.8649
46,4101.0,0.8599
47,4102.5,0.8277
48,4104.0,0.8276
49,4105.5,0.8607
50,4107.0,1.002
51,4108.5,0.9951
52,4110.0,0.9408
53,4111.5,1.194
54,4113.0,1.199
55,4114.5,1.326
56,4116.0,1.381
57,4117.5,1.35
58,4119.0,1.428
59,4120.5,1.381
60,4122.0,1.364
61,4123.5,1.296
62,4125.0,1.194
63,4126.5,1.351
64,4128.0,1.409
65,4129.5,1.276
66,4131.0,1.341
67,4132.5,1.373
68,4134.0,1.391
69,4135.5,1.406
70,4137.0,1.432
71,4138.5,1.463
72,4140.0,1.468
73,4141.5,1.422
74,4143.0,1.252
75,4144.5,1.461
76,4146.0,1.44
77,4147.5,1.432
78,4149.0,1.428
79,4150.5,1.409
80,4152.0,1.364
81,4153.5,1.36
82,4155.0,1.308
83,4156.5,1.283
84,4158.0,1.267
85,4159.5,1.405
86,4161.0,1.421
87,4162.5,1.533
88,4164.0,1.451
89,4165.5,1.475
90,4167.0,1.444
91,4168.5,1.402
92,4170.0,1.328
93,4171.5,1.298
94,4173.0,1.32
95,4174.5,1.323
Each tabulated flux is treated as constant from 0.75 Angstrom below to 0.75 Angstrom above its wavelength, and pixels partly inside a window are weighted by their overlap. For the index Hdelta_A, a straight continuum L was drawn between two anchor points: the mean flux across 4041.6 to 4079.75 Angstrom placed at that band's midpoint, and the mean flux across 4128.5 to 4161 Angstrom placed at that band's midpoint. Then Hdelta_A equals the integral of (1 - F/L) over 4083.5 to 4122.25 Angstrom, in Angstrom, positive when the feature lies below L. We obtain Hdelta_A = 7.3 Angstrom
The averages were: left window 1.42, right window 1.38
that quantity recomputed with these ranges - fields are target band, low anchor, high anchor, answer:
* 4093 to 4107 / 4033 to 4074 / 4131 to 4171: 4.8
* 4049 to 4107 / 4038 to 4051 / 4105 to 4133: 5.9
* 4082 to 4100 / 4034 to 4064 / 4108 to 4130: 2.4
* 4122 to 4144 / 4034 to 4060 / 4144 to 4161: 0.5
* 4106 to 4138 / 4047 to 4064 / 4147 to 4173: 2.7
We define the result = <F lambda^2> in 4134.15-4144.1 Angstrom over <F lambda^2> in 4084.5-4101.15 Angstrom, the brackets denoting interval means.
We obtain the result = 1.28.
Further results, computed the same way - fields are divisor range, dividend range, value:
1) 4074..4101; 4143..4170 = 1.20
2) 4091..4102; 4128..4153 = 1.43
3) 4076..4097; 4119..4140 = 1.11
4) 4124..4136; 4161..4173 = 1.07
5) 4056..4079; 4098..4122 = 0.81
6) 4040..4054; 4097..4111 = 0.62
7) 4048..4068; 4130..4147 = 1.02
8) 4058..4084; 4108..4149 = 1.01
